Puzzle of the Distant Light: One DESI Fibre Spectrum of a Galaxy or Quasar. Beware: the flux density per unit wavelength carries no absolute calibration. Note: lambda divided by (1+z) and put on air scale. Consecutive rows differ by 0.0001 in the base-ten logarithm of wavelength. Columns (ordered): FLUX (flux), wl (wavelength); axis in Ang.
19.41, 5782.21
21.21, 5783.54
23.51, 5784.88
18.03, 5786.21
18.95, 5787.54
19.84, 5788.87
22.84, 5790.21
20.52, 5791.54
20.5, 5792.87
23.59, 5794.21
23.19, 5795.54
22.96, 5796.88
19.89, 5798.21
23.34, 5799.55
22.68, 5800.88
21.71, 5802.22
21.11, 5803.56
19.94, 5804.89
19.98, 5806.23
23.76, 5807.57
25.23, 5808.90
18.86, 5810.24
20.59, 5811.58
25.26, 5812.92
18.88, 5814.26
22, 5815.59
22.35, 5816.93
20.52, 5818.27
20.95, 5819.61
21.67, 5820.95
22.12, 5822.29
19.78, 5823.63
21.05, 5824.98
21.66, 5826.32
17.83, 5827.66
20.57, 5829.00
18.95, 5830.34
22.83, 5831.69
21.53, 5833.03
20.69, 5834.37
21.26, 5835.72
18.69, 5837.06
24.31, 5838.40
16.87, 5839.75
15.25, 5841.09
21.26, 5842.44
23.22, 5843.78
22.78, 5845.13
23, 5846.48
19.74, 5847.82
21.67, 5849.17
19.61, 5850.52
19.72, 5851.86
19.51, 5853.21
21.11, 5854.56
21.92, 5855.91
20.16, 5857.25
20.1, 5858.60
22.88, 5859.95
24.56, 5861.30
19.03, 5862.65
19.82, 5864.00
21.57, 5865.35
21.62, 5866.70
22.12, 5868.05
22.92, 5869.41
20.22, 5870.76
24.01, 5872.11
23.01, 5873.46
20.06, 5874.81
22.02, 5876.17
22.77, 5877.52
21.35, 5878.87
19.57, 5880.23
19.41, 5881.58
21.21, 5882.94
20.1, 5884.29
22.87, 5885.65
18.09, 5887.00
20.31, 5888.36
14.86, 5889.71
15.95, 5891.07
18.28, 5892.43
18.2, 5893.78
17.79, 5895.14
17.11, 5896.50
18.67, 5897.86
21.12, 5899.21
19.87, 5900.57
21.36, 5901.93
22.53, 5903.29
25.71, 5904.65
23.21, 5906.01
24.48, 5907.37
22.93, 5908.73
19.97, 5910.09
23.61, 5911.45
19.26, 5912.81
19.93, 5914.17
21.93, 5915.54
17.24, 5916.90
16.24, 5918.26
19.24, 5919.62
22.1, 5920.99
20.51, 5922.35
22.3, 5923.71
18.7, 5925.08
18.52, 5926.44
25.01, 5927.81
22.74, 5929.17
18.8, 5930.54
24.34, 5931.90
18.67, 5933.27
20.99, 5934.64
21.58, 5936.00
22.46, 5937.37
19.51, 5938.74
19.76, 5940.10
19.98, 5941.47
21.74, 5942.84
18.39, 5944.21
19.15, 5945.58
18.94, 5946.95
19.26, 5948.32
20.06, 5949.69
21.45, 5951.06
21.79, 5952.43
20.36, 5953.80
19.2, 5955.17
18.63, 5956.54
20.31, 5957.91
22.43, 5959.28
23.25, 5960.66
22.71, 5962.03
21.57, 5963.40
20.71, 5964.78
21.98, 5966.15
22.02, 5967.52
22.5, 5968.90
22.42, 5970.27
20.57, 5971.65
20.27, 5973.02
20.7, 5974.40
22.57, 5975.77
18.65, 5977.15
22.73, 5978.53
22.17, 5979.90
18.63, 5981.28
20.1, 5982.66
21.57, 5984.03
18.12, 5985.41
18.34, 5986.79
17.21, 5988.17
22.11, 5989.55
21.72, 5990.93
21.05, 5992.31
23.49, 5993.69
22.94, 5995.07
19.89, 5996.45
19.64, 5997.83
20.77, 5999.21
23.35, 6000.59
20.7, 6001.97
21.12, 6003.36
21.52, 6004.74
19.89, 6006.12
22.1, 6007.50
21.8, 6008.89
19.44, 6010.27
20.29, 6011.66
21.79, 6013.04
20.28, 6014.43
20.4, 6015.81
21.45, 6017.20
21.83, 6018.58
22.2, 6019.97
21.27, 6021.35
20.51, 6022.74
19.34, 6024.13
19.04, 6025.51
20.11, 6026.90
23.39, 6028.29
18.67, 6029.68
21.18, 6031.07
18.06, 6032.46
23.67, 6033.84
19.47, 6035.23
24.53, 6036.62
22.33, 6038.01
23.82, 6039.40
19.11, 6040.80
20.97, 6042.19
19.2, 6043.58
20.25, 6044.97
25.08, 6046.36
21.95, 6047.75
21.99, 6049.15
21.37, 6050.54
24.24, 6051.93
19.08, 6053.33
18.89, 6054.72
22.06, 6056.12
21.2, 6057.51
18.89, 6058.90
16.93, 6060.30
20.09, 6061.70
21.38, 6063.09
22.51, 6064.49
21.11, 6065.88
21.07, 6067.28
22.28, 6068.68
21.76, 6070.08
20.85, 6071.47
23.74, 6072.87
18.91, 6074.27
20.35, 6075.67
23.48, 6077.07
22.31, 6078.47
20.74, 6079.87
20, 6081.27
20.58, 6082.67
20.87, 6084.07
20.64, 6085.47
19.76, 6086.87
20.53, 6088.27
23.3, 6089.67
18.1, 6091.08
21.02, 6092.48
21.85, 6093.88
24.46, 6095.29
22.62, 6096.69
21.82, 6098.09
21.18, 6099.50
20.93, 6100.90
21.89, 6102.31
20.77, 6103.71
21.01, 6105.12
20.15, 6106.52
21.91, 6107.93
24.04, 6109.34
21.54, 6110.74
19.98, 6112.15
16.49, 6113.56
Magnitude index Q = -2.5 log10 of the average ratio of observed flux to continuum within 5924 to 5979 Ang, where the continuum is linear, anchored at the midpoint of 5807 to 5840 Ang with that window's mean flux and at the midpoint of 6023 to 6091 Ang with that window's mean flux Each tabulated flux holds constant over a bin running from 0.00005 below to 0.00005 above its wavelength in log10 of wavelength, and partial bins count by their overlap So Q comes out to 0.01 mag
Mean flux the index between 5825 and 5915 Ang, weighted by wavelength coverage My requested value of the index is 20.7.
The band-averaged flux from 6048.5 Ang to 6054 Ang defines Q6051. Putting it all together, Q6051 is 21.7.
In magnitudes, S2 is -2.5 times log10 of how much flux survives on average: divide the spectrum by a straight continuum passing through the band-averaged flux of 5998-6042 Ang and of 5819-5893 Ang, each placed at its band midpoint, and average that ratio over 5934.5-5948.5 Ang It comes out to 0.04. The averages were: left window 20.7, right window 21.1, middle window 20.2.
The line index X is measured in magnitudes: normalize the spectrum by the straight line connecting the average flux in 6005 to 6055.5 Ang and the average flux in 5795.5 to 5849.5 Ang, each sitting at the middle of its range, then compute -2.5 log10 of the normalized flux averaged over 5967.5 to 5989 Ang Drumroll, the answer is 0.032 mag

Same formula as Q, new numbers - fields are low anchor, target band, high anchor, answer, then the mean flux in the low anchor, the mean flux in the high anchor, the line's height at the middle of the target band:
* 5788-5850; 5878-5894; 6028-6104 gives 0.11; 21.2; 21.2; 21.2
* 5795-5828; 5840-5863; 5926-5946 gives 0.02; 21.5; 20.8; 21.3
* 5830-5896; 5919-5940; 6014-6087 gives -0.01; 20.6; 21.1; 20.8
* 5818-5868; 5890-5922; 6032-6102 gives 0.04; 20.8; 21.2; 20.9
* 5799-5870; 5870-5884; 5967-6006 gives -0.01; 21.1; 20.9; 21.1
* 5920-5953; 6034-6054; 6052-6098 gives -0.04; 20.7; 21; 21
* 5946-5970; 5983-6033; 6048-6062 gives 0.00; 21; 20.5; 20.8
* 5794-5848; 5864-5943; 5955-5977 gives 0.03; 21.3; 21.3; 21.3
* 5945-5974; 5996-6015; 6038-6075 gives 0.01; 20.9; 21.1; 21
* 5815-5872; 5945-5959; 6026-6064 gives 0.05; 21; 21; 21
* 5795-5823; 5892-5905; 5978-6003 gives 0.07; 21.8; 20.8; 21.3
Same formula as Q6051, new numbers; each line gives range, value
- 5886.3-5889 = 19.2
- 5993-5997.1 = 22.1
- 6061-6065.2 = 21.4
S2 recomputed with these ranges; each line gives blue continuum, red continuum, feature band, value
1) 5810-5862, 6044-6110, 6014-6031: 0.024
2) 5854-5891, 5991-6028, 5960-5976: -0.038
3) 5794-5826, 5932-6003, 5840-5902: 0.047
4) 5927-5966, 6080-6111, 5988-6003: -0.015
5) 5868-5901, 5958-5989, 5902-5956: -0.018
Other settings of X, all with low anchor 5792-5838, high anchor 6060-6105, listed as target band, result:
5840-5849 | 0.032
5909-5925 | 0.057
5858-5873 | -0.020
